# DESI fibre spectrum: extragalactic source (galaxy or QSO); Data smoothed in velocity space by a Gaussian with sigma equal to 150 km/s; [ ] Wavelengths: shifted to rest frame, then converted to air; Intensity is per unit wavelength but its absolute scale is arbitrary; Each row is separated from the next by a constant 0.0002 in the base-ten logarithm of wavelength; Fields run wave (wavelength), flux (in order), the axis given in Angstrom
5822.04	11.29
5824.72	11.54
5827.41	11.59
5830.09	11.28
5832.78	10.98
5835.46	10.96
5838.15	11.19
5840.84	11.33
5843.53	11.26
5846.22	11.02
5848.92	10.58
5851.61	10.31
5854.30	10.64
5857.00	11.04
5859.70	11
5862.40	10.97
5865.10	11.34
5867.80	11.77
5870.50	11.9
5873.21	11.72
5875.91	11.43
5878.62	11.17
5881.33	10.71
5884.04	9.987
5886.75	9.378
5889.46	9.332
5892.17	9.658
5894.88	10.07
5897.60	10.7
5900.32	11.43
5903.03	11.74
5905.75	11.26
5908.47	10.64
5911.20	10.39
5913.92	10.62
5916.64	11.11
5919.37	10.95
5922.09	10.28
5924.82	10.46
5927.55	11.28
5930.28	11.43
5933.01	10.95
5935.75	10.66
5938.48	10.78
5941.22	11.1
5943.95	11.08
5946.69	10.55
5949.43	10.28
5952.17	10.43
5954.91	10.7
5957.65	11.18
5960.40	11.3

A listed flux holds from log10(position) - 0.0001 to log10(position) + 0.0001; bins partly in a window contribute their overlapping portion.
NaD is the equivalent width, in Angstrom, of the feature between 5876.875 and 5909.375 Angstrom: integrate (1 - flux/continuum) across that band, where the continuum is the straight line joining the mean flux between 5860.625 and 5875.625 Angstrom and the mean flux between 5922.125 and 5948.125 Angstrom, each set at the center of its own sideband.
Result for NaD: 2.2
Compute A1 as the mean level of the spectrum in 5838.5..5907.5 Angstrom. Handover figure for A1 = 10.9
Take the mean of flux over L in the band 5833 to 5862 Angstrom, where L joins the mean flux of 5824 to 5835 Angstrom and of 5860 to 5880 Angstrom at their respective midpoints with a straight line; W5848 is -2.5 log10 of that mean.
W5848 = 0.04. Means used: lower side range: 11.3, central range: 10.9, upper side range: 11.4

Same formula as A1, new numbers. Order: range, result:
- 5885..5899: 9.84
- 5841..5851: 10.9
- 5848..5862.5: 10.7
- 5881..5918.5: 10.5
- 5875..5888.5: 10.5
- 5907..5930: 10.8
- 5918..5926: 10.6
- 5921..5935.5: 10.9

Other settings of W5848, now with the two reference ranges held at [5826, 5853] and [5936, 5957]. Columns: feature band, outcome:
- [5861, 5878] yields -0.053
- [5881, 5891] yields 0.120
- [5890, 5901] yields 0.057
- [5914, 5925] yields 0.009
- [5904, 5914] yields 0.006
